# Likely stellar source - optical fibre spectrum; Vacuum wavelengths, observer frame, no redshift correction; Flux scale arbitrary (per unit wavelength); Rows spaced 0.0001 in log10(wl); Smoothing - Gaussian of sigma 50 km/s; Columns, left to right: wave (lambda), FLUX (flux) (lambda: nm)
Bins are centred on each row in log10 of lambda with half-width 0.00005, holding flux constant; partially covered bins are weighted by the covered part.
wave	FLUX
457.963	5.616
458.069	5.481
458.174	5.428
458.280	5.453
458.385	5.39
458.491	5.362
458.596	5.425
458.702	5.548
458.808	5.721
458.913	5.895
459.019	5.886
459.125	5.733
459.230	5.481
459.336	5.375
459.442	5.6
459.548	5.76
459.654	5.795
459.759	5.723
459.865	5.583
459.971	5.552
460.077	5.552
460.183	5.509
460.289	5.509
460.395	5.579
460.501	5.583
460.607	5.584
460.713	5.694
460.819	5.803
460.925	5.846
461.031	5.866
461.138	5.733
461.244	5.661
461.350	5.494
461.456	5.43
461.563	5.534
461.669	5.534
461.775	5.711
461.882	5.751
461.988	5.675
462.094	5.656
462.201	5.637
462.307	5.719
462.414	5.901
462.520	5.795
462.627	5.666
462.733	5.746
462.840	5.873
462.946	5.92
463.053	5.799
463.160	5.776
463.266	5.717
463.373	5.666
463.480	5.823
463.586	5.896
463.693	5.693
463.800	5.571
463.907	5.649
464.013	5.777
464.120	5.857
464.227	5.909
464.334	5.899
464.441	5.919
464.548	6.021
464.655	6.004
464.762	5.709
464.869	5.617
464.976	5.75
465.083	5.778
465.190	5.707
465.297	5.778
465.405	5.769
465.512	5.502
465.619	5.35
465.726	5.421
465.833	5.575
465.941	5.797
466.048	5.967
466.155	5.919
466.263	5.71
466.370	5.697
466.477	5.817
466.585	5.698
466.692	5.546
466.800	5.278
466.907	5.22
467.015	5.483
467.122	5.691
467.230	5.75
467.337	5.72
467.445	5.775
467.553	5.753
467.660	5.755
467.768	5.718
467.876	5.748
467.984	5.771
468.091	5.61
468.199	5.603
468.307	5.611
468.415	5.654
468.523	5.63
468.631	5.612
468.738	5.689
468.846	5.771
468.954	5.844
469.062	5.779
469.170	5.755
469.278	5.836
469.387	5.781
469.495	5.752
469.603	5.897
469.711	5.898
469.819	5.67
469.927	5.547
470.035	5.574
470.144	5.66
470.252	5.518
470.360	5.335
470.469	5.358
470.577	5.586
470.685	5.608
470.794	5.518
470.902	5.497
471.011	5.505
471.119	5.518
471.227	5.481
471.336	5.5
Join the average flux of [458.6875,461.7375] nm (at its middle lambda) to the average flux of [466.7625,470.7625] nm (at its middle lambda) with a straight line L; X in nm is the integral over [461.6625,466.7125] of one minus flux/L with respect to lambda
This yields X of -0.09 nm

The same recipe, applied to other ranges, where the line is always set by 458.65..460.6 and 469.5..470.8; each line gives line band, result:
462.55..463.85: -0.03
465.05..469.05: -0.04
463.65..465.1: -0.05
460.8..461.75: 0.00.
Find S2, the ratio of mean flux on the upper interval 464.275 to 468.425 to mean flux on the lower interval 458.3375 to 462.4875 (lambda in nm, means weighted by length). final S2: 1.0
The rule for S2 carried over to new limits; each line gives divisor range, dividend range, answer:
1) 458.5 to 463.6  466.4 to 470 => 1.00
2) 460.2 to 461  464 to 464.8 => 1.04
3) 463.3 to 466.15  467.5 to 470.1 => 0.99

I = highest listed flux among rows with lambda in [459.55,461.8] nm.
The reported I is 5.866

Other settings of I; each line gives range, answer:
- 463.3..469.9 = 6.021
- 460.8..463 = 5.92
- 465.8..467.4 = 5.967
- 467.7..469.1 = 5.844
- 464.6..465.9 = 6.004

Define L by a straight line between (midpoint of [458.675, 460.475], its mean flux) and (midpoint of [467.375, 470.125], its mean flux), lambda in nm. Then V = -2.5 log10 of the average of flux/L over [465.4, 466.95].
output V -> 0.01 mag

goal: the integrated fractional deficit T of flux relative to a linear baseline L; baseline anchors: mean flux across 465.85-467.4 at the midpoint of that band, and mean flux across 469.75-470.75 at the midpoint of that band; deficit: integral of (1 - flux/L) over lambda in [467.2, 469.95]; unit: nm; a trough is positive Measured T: -0.06 nm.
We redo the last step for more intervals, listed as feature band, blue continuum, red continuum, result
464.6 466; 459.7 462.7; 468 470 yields 0.00 nm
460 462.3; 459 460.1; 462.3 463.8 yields 0.03 nm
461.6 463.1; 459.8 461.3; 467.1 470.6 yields -0.02 nm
